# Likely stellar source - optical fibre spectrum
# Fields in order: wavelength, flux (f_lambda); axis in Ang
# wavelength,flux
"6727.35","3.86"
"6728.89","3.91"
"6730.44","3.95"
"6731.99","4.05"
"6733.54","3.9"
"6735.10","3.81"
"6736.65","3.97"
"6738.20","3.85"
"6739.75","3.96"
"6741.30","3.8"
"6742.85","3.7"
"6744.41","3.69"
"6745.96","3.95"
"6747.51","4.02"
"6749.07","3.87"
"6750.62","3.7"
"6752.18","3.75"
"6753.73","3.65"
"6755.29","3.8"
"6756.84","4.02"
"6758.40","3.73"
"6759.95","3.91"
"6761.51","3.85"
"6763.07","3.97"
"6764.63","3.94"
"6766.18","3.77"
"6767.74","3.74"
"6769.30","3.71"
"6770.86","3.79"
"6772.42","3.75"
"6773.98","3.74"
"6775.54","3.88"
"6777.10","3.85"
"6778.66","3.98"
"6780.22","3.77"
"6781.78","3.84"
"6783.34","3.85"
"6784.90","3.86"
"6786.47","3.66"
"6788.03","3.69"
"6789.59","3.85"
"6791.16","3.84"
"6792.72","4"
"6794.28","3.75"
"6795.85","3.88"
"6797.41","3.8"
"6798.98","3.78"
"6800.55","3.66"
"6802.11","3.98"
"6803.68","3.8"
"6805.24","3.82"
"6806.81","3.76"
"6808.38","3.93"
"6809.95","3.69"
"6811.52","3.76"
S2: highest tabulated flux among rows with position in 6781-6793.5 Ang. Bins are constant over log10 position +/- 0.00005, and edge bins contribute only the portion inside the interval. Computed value 4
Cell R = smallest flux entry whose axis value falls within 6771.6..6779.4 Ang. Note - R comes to 3.74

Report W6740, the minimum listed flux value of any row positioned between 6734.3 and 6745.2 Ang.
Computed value 3.69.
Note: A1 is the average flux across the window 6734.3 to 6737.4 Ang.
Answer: 3.88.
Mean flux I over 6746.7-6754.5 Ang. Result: 3.8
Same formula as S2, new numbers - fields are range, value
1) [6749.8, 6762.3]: 4.02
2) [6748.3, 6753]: 3.87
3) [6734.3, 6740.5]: 3.97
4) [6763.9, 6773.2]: 3.94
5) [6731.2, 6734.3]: 4.05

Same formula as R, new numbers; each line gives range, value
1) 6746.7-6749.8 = 3.87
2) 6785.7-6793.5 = 3.66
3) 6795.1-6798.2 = 3.8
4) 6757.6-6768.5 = 3.73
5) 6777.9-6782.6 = 3.77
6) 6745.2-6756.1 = 3.65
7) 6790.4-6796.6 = 3.75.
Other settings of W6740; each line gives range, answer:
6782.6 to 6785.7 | 3.85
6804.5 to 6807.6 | 3.76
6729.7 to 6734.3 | 3.9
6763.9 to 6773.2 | 3.71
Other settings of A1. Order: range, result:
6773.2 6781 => 3.85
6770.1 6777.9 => 3.8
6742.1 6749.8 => 3.84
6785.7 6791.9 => 3.76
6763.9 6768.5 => 3.82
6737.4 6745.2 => 3.8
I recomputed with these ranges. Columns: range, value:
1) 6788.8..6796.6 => 3.86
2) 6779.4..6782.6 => 3.81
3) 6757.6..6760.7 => 3.82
